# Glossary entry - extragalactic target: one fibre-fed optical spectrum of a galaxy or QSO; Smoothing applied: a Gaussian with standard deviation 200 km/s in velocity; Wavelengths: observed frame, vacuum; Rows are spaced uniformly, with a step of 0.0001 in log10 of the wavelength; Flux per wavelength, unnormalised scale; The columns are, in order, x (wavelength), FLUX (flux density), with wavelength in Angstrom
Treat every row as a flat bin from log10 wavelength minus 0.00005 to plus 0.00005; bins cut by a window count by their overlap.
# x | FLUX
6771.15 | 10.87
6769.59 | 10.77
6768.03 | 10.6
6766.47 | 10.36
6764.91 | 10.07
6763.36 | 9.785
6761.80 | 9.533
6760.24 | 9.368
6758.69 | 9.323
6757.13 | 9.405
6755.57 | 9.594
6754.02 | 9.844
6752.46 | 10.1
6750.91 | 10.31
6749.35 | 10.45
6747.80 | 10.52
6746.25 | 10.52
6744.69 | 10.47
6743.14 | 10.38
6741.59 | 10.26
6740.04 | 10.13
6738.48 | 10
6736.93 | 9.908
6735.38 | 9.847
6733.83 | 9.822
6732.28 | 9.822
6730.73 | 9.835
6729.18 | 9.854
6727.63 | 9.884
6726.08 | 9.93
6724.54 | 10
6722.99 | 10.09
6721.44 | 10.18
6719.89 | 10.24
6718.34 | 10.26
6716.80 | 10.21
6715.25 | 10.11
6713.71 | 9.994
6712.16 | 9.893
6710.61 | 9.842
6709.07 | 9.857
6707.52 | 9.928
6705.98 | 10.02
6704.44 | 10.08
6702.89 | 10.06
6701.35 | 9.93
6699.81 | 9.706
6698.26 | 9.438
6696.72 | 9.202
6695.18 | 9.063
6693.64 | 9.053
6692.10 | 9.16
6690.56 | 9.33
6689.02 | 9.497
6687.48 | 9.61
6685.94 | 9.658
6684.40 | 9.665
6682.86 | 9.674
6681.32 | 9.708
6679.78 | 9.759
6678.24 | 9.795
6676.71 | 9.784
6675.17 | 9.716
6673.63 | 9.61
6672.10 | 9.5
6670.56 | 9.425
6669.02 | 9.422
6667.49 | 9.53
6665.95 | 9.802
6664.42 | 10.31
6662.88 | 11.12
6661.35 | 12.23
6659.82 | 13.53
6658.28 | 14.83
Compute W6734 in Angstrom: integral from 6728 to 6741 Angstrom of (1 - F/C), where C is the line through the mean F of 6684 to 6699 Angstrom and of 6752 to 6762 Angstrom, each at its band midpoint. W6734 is -0.5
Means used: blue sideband 9.36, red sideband 9.58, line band 9.9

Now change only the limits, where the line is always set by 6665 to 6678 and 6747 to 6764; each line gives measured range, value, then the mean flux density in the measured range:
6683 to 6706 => 0.3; 9.55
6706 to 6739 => -0.8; 9.98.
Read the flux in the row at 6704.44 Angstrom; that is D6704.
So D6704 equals 10.08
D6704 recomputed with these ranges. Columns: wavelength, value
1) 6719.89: 10.24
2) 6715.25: 10.11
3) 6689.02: 9.497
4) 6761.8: 9.533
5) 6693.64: 9.053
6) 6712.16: 9.893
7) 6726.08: 9.93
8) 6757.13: 9.405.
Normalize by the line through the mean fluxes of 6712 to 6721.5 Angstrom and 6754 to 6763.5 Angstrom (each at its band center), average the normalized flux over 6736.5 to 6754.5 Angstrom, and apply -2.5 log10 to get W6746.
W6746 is -0.06 mag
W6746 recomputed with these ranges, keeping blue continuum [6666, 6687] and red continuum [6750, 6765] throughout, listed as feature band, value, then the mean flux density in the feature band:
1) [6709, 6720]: -0.04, 10.1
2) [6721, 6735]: -0.03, 9.93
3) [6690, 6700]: 0.05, 9.25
